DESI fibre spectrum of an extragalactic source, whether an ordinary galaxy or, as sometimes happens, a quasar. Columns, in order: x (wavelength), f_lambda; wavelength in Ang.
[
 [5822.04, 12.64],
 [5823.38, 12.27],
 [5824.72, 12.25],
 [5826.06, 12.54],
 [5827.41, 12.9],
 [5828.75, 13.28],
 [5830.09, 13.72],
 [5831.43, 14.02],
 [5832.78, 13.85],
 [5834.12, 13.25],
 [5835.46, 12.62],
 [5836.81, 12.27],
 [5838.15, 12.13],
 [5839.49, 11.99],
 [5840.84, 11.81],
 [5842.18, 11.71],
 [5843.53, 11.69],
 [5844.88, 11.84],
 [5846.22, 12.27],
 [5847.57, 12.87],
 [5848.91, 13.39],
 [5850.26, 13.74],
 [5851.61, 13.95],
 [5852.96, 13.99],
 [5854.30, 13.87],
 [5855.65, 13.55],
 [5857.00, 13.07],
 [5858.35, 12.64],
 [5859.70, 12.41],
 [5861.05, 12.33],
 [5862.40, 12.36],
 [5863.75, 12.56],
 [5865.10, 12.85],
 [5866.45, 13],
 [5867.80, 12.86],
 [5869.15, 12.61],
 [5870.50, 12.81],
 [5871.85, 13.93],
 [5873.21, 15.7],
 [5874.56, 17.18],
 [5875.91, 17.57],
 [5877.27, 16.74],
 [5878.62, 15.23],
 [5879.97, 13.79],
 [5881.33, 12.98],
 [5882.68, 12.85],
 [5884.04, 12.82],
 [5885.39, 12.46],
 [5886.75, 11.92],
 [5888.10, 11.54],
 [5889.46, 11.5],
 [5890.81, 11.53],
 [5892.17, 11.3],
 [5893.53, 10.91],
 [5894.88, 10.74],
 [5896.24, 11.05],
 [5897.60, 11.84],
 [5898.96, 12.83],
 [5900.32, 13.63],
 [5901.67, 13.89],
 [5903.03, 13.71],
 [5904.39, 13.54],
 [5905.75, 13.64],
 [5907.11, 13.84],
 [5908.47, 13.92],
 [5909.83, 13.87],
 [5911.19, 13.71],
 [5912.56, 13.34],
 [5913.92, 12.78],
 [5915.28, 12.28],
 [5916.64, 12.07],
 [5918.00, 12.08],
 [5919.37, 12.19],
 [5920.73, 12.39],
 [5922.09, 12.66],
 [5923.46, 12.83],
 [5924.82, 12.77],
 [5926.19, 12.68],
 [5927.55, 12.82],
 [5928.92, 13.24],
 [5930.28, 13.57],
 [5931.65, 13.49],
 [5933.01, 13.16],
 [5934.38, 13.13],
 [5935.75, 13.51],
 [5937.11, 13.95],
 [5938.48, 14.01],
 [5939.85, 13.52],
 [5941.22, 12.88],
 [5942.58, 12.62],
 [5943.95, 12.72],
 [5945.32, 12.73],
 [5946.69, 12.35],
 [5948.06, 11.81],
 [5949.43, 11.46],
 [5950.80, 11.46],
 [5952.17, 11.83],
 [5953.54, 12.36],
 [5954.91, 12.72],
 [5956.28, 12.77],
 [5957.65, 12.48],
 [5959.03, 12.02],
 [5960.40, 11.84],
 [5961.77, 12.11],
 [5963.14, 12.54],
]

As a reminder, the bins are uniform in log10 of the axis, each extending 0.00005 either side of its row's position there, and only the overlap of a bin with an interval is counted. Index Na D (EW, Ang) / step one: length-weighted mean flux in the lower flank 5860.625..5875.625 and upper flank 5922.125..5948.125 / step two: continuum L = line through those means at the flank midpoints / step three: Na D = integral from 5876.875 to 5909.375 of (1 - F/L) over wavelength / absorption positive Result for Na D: 1.4 Ang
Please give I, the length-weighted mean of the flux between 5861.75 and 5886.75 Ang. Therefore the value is 13.9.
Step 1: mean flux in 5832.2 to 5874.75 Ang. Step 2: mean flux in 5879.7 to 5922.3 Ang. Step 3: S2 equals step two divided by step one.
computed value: 0.97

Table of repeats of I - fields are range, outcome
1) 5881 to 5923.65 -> 12.6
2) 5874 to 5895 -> 13.2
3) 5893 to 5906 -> 12.6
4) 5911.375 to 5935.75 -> 12.8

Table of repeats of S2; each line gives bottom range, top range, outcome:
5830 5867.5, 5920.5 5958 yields 1.00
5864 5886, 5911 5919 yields 0.90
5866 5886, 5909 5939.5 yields 0.92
